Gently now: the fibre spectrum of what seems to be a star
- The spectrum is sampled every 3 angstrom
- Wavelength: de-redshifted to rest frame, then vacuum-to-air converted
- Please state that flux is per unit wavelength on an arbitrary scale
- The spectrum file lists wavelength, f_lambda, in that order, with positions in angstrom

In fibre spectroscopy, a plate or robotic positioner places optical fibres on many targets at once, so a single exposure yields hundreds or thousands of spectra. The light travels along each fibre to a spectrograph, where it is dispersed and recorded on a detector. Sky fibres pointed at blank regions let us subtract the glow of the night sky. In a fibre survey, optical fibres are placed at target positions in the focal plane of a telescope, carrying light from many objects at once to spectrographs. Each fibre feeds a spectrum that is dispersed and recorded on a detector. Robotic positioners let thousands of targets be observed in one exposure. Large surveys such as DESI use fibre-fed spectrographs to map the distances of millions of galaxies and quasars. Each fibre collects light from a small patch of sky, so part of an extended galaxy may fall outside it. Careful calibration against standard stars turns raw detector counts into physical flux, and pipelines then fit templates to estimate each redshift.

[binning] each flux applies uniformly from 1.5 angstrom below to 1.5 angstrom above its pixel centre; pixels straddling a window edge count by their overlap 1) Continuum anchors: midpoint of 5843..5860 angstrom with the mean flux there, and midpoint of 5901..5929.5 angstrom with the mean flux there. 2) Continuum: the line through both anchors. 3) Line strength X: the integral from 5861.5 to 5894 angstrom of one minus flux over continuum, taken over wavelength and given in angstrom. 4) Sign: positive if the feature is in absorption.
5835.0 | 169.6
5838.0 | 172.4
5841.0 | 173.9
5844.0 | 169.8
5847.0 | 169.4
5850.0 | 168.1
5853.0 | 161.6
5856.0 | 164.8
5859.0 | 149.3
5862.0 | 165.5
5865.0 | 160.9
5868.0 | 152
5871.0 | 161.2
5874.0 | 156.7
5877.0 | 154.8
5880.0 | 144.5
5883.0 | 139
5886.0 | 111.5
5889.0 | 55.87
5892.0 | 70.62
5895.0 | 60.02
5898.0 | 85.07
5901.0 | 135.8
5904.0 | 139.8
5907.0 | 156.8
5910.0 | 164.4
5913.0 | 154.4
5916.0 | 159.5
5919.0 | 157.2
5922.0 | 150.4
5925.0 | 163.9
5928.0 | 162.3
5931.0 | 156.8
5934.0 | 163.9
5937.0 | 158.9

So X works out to 5.9 angstrom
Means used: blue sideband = 164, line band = 132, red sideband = 155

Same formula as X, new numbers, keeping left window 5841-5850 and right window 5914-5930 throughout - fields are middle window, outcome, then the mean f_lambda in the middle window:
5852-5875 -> 1.1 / 159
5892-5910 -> 5.1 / 116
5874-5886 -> 1.6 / 143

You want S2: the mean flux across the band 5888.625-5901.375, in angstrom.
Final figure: 78.9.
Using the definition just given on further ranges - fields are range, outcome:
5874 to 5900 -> 106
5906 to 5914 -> 159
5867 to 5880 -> 155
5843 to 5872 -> 162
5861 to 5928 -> 137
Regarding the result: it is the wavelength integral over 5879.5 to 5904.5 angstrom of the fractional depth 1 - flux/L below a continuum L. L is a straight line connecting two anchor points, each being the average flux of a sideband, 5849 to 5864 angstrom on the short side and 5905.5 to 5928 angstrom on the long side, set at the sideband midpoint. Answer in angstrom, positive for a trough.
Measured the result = 9.08 angstrom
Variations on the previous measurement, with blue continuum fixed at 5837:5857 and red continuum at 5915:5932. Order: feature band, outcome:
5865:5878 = 0.7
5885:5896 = 6.0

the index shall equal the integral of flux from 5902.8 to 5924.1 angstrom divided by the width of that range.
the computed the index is 155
